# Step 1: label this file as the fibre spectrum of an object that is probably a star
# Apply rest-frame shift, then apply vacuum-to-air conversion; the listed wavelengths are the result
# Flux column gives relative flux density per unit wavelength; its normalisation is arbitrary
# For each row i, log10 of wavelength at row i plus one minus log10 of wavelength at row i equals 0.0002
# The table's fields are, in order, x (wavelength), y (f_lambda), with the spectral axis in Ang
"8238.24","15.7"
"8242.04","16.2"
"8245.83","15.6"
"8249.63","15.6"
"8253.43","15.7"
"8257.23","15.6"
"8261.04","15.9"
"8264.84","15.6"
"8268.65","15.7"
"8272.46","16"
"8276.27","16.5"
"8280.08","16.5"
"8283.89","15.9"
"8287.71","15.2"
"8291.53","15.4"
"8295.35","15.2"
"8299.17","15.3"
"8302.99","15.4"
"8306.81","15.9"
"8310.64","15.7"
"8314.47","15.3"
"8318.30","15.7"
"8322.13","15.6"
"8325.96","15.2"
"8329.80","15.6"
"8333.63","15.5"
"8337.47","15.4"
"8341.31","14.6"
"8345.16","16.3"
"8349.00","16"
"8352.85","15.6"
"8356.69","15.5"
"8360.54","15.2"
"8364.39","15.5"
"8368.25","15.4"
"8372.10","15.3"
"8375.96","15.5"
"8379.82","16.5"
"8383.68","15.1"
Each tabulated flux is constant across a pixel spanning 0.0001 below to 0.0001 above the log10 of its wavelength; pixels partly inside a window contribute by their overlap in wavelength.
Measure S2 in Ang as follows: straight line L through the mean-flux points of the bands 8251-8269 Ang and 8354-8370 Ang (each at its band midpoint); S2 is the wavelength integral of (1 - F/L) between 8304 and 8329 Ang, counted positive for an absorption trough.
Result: 0.0 Ang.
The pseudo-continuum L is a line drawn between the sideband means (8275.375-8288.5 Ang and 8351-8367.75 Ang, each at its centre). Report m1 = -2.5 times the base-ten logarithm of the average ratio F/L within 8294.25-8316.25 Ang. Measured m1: 0.03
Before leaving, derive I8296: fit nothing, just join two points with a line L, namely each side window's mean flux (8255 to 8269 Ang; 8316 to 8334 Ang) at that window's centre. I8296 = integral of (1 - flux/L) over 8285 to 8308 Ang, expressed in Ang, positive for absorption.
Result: 0.29 Ang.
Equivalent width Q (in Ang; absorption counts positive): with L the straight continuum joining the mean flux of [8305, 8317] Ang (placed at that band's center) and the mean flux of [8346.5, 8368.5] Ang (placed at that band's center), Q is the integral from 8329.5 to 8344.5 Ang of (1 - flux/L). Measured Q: 0.3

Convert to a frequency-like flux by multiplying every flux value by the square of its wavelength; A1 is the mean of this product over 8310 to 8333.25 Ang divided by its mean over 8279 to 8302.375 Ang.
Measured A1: 1.01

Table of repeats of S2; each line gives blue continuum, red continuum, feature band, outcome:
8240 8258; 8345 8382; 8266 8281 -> -0.4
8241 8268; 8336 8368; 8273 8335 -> -0.1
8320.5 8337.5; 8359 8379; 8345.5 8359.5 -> -0.3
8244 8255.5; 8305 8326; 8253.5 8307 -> -0.3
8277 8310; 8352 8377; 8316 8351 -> -0.1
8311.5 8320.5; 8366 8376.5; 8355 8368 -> 0.0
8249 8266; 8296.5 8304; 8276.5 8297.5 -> -0.3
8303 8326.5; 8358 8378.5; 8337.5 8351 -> -0.1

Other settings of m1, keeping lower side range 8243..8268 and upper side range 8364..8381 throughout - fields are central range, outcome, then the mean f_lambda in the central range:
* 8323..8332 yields 0.01 mag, 15.4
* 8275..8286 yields -0.04 mag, 16.3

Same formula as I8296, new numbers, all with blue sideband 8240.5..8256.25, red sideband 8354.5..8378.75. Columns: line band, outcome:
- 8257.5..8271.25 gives 0.0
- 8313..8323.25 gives 0.0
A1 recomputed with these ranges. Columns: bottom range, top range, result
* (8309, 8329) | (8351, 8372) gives 1.01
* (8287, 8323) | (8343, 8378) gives 1.02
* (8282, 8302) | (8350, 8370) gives 1.02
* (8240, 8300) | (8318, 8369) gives 1.00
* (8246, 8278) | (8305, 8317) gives 1.00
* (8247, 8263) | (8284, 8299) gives 0.99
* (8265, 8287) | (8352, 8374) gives 0.98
